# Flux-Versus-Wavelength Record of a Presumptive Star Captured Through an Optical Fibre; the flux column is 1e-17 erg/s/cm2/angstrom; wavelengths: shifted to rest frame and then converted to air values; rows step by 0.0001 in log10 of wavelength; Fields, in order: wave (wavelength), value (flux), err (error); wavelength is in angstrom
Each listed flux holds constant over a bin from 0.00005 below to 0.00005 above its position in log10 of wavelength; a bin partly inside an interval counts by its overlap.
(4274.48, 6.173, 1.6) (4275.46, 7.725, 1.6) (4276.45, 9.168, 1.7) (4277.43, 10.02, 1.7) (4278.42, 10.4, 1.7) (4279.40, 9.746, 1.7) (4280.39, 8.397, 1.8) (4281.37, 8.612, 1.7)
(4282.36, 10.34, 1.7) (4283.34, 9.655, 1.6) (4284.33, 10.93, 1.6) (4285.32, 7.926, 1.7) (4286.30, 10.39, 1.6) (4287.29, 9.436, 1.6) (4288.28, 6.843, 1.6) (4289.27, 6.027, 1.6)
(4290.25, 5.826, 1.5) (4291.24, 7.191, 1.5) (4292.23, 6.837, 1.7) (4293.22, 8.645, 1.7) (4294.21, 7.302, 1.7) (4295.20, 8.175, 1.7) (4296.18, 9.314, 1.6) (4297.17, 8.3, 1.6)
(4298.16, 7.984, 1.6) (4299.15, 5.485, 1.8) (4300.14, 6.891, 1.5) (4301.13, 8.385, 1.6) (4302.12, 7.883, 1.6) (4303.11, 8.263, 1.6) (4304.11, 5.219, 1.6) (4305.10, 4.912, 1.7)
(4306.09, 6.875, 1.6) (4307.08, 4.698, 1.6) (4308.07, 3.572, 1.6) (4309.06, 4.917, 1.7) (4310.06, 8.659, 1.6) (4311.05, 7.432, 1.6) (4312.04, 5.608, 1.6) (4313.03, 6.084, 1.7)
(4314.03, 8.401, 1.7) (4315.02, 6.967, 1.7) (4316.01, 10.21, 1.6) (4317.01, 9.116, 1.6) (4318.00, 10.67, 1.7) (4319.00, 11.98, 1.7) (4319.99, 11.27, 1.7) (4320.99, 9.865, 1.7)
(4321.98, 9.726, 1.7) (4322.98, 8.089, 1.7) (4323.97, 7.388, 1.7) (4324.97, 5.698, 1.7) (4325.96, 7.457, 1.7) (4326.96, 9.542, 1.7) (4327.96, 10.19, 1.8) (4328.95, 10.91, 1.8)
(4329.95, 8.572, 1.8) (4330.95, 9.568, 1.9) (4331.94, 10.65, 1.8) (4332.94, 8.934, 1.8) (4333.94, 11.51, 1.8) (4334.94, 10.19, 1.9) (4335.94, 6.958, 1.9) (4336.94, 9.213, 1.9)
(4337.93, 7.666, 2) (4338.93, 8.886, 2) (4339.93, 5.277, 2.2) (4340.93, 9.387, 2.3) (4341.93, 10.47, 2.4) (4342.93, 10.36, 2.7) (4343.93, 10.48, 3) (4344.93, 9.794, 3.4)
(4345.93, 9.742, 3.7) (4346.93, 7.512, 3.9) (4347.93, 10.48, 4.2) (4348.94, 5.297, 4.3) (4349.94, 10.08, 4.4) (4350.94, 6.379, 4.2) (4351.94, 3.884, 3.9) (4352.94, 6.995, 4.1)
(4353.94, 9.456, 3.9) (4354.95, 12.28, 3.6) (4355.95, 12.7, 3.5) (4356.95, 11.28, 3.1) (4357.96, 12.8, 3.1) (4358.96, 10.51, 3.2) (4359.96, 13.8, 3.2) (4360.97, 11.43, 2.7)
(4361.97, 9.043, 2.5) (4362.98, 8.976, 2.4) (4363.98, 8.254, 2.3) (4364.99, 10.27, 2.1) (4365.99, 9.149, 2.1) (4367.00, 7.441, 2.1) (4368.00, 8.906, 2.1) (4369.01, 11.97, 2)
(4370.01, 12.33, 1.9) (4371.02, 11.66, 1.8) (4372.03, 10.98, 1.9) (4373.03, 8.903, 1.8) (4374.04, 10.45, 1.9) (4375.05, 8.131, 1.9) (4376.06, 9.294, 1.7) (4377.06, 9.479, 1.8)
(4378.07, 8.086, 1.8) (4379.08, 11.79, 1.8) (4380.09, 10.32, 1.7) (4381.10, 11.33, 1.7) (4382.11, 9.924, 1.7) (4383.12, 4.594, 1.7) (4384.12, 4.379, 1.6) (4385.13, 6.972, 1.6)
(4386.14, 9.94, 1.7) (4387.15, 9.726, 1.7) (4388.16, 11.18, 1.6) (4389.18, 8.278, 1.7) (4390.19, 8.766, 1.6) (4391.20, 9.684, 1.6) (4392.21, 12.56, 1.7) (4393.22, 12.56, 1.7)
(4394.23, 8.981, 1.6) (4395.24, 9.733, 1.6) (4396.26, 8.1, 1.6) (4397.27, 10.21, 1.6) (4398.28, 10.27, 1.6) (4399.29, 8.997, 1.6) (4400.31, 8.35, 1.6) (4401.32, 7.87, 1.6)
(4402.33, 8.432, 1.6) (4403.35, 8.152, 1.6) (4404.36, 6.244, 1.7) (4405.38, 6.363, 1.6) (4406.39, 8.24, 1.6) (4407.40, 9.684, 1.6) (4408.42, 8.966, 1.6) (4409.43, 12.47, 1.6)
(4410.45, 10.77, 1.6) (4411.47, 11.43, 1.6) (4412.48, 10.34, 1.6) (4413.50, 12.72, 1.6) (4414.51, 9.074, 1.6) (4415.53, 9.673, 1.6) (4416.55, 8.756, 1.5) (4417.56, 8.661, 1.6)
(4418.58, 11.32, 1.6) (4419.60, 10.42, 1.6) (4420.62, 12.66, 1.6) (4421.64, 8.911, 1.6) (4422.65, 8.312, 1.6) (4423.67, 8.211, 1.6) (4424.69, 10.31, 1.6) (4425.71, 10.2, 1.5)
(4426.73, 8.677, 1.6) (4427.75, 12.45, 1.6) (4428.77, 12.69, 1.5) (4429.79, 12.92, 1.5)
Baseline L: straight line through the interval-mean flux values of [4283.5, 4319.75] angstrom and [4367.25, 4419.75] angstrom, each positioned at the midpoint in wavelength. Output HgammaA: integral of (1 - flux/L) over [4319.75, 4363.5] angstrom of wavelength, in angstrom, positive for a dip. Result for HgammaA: -4.4 angstrom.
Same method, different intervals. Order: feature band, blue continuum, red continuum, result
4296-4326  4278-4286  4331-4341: 4.99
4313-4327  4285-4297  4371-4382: -0.56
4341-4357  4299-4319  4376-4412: -2.00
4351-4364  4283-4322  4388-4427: -1.93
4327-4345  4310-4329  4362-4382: -0.62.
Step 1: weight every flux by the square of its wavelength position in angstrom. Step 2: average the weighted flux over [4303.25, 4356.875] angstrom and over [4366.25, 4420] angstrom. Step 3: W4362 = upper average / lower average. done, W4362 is 1.15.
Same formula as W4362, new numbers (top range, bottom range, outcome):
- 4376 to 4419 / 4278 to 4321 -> 1.23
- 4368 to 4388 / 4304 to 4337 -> 1.18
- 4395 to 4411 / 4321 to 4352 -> 1.04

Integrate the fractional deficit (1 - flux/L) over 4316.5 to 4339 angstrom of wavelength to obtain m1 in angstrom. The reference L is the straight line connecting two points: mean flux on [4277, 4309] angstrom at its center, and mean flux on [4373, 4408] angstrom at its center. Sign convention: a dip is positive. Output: -3.0 angstrom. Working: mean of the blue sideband 7.78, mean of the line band 9.31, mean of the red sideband 9.03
